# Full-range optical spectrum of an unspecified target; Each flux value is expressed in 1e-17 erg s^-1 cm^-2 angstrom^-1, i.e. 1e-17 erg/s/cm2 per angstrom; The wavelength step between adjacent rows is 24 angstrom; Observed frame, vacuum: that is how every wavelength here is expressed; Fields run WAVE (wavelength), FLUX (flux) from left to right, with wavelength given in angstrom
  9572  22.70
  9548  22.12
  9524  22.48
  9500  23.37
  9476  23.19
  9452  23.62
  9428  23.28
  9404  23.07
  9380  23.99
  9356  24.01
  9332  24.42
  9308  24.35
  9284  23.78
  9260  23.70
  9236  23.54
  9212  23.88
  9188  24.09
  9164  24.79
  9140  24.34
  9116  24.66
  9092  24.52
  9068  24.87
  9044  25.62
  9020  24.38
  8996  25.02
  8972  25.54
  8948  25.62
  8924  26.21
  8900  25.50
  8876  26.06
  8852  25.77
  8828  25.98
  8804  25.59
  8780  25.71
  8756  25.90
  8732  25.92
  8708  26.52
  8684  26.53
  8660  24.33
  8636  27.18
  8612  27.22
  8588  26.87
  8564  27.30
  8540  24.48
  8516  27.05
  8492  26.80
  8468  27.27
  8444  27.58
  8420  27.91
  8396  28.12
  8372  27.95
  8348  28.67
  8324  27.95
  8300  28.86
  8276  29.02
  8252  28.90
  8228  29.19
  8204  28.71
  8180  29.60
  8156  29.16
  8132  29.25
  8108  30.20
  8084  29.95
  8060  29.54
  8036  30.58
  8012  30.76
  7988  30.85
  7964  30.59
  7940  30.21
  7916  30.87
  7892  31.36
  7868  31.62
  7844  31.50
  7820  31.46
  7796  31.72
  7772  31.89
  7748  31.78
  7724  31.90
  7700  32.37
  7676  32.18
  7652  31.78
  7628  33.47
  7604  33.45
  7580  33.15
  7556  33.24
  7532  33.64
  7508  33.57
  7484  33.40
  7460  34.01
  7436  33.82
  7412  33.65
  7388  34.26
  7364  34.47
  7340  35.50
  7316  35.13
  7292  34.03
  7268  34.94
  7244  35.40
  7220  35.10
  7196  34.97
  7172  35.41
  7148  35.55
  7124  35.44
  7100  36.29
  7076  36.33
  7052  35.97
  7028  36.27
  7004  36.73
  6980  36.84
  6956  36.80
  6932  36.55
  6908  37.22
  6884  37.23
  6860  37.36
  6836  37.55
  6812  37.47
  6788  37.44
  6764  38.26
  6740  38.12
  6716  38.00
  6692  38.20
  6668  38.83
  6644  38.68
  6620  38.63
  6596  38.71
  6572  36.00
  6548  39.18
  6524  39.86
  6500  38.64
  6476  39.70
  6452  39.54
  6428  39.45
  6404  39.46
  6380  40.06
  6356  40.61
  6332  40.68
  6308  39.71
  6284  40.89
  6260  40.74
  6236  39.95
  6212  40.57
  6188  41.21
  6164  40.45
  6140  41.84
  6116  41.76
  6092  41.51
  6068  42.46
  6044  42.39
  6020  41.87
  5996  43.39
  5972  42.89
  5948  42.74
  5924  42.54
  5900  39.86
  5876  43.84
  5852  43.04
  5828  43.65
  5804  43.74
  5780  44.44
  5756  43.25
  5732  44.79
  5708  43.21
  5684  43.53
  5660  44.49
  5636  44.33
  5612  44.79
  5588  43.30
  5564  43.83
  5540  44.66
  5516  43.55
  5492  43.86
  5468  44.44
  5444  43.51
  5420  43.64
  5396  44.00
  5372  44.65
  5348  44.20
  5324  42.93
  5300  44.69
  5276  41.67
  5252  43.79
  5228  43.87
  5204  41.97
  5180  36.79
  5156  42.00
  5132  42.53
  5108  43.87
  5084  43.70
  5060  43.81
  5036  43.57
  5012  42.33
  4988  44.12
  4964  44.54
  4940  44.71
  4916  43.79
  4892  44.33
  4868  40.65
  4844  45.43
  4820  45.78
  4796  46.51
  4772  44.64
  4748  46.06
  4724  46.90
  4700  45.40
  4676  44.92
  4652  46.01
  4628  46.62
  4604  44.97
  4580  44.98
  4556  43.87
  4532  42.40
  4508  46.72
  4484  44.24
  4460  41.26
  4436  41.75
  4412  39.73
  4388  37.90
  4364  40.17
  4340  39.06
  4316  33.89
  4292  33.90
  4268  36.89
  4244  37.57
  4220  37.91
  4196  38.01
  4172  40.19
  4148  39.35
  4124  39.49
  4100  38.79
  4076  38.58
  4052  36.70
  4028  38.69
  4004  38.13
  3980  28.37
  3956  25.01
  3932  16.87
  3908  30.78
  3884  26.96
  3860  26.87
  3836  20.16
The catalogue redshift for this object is 0.00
